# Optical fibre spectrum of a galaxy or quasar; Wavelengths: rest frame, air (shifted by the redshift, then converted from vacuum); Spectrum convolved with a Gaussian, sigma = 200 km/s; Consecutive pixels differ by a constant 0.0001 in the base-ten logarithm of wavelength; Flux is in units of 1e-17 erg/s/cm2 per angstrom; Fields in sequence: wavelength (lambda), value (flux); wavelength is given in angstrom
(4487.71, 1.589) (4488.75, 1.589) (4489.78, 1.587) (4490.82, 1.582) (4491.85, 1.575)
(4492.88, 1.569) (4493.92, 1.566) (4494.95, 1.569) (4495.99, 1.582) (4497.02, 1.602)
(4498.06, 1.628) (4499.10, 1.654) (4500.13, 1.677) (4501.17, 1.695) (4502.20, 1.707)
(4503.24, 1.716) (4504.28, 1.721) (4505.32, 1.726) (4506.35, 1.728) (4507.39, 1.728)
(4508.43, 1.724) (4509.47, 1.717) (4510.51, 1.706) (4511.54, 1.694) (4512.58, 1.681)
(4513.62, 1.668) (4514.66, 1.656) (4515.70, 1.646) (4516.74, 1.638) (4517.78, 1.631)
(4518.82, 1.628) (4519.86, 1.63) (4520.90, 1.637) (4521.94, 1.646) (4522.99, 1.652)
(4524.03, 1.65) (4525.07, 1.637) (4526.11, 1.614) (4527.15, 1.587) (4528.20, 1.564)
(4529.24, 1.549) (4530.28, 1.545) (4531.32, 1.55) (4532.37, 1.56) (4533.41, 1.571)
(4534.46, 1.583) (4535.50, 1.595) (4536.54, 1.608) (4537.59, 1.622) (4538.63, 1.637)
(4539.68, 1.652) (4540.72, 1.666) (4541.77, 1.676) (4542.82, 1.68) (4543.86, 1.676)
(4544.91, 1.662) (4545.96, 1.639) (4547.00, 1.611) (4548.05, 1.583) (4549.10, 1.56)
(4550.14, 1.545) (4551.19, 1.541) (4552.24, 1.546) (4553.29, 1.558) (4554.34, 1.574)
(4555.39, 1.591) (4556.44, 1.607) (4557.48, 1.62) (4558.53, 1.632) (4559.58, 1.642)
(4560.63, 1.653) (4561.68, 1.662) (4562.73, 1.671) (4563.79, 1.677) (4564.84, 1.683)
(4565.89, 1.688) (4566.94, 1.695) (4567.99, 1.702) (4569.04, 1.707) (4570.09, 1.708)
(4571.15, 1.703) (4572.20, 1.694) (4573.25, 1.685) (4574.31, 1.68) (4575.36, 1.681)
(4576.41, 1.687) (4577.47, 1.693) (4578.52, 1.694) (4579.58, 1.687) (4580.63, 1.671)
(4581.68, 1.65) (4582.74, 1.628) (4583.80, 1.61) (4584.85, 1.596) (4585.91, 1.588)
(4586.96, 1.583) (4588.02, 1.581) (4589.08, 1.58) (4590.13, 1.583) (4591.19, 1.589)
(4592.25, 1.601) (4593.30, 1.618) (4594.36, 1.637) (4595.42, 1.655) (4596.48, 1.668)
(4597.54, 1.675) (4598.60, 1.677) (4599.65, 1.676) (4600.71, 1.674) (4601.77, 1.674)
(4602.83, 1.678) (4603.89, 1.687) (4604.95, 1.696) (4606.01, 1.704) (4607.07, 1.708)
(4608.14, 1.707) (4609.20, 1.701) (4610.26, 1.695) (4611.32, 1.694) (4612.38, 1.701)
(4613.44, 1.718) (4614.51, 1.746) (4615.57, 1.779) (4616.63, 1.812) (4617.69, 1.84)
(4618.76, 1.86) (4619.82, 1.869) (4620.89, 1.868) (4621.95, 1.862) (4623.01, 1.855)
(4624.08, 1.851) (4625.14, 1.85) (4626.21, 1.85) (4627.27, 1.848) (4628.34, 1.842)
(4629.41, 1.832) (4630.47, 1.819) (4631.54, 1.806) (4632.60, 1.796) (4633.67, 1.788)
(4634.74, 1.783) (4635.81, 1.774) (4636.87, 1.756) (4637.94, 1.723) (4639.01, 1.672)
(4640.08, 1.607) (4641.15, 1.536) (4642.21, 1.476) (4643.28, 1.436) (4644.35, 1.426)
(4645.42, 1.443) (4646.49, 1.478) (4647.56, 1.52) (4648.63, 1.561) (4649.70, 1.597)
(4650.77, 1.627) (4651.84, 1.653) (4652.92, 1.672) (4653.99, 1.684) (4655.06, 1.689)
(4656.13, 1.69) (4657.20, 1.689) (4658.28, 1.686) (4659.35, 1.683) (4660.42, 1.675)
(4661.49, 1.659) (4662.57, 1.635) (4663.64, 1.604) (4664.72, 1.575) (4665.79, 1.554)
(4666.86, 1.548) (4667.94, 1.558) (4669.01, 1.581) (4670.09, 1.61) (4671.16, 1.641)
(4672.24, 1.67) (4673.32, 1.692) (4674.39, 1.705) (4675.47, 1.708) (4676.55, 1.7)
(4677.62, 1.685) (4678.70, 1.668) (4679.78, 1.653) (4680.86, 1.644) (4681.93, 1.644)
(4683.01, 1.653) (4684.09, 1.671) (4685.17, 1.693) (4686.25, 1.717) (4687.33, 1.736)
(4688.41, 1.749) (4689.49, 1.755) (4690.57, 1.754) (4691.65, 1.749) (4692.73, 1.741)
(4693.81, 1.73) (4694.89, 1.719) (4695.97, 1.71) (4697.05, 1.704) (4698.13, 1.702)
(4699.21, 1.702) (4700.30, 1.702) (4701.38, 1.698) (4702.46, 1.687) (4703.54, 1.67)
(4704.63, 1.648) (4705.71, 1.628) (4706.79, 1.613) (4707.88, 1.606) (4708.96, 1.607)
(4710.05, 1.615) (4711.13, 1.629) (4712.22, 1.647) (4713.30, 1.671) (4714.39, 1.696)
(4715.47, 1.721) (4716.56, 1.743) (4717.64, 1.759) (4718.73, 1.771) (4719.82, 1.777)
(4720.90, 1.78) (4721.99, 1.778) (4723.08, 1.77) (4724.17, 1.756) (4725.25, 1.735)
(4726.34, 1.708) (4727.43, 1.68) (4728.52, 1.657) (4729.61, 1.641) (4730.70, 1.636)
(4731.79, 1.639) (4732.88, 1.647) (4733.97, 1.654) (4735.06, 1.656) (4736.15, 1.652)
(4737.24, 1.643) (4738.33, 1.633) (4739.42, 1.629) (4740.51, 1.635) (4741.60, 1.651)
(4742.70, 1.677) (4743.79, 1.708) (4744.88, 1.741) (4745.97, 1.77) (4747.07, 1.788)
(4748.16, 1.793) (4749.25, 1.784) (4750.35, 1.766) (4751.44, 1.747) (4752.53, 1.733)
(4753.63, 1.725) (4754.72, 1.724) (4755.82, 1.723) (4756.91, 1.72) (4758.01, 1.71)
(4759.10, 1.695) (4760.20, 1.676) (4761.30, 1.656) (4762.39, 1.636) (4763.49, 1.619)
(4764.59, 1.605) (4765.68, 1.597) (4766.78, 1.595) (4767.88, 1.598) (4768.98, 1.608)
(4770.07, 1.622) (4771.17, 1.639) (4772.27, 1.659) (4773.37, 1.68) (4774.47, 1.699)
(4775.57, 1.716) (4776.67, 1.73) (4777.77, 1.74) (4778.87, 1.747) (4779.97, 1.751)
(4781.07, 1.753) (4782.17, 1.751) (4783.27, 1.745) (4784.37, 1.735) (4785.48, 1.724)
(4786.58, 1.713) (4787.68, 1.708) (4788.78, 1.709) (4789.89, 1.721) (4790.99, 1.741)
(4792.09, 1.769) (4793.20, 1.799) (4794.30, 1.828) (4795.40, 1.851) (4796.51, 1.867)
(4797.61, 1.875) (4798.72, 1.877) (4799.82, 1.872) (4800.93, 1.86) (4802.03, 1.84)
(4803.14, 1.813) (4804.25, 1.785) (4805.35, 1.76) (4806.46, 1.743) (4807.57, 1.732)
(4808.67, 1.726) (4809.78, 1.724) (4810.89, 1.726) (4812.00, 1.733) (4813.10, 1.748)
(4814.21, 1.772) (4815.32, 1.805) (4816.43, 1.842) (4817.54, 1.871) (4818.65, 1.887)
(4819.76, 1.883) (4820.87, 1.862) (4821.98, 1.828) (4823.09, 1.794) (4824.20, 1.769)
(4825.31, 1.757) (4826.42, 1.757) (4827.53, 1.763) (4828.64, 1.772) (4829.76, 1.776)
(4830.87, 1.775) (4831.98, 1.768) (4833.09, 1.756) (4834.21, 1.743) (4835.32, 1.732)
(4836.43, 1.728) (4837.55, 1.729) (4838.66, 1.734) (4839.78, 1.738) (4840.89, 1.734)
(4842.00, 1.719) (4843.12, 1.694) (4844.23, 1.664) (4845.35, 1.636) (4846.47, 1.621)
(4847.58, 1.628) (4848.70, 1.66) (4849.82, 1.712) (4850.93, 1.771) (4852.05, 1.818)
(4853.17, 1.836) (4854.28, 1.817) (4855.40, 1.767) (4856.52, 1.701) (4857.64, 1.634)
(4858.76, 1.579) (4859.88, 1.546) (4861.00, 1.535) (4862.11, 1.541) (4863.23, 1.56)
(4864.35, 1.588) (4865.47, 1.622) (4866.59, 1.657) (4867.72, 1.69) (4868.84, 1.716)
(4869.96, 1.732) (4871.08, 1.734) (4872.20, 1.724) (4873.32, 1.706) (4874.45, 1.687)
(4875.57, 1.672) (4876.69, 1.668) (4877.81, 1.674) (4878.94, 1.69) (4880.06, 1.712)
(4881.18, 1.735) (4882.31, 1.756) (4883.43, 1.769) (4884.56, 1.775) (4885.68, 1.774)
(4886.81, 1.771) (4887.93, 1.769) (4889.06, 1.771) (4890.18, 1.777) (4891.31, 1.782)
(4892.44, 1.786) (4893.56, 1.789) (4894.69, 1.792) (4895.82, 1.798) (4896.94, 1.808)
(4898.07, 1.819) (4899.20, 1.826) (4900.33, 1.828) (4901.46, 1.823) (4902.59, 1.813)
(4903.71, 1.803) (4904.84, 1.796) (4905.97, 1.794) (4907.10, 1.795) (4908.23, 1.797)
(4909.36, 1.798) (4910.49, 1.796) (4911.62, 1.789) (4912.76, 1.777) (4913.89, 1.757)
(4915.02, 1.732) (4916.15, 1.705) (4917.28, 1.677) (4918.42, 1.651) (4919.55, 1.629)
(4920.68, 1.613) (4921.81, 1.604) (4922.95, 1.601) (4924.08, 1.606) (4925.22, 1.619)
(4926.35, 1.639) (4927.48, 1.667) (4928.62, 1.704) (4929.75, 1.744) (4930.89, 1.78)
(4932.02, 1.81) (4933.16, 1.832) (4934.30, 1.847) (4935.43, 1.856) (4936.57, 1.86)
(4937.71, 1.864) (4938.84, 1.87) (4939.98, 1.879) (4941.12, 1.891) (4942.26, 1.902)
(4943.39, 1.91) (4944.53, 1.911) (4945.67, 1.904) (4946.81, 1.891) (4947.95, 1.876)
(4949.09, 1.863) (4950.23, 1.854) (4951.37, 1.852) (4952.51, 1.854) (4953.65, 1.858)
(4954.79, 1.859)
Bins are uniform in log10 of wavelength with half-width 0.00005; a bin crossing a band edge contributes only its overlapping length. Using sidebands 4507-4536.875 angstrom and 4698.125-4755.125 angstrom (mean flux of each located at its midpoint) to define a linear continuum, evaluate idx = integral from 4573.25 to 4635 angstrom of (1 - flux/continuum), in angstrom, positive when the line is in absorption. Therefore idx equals -2.2 angstrom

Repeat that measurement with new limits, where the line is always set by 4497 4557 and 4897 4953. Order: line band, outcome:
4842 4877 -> 1.7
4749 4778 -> 0.7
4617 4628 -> -1.2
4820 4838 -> -0.2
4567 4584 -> -0.3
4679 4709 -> 0.1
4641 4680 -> 1.7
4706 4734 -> 0.3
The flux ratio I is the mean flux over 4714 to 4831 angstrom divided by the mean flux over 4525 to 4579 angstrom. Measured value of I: 1.06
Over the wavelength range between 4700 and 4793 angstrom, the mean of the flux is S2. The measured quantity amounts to 1.69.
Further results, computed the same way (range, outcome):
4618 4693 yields 1.69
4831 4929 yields 1.72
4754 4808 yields 1.73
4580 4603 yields 1.63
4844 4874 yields 1.67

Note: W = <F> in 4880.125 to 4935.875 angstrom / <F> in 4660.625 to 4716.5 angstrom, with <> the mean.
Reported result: 1.05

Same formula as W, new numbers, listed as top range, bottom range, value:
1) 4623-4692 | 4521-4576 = 1.03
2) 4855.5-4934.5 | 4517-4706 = 1.03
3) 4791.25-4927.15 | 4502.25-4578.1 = 1.06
